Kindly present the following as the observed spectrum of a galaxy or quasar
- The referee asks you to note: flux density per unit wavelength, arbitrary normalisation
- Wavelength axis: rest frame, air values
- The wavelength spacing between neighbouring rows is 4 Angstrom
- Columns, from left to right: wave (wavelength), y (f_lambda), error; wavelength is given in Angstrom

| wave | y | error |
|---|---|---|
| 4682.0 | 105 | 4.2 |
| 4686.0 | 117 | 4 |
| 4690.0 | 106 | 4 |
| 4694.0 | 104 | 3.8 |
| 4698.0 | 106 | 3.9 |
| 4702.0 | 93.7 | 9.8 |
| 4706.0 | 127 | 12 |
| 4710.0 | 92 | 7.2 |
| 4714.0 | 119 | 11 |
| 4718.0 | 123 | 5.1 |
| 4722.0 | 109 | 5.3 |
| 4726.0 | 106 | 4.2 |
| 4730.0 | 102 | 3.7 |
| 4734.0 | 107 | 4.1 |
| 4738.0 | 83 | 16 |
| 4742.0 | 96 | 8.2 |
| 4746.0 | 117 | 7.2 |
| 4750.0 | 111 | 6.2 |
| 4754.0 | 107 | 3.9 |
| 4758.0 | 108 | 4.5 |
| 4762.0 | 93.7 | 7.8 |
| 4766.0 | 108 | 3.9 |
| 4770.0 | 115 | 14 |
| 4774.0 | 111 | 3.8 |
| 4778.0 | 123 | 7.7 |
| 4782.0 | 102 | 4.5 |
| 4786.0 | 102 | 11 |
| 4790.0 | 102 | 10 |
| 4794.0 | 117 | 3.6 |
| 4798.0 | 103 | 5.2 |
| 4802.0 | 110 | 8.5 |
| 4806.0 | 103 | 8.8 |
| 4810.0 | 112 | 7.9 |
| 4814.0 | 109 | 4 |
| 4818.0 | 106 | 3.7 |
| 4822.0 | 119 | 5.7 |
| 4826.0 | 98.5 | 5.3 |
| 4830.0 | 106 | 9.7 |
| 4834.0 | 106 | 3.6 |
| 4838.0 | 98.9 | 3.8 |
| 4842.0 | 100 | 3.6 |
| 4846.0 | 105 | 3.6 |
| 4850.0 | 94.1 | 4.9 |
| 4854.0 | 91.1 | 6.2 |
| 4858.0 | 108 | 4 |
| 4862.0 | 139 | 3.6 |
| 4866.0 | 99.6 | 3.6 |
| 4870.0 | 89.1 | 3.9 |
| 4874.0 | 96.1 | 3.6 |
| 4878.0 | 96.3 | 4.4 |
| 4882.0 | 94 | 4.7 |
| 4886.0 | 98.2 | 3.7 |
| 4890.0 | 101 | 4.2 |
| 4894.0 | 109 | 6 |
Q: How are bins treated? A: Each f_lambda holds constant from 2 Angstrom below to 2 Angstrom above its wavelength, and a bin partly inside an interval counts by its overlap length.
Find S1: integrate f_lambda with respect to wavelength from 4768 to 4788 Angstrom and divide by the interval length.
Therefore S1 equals 111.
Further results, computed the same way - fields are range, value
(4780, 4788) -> 102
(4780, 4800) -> 105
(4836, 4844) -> 99.5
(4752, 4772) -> 106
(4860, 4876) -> 106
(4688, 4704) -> 102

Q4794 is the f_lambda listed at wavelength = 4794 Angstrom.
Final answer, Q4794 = 117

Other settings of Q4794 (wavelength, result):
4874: 96.1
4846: 105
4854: 91.1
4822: 119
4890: 101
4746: 117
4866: 99.6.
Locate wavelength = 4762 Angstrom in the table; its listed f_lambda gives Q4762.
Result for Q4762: 93.7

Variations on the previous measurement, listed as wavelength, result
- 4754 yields 107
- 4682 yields 105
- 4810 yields 112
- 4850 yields 94.1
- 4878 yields 96.3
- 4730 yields 102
